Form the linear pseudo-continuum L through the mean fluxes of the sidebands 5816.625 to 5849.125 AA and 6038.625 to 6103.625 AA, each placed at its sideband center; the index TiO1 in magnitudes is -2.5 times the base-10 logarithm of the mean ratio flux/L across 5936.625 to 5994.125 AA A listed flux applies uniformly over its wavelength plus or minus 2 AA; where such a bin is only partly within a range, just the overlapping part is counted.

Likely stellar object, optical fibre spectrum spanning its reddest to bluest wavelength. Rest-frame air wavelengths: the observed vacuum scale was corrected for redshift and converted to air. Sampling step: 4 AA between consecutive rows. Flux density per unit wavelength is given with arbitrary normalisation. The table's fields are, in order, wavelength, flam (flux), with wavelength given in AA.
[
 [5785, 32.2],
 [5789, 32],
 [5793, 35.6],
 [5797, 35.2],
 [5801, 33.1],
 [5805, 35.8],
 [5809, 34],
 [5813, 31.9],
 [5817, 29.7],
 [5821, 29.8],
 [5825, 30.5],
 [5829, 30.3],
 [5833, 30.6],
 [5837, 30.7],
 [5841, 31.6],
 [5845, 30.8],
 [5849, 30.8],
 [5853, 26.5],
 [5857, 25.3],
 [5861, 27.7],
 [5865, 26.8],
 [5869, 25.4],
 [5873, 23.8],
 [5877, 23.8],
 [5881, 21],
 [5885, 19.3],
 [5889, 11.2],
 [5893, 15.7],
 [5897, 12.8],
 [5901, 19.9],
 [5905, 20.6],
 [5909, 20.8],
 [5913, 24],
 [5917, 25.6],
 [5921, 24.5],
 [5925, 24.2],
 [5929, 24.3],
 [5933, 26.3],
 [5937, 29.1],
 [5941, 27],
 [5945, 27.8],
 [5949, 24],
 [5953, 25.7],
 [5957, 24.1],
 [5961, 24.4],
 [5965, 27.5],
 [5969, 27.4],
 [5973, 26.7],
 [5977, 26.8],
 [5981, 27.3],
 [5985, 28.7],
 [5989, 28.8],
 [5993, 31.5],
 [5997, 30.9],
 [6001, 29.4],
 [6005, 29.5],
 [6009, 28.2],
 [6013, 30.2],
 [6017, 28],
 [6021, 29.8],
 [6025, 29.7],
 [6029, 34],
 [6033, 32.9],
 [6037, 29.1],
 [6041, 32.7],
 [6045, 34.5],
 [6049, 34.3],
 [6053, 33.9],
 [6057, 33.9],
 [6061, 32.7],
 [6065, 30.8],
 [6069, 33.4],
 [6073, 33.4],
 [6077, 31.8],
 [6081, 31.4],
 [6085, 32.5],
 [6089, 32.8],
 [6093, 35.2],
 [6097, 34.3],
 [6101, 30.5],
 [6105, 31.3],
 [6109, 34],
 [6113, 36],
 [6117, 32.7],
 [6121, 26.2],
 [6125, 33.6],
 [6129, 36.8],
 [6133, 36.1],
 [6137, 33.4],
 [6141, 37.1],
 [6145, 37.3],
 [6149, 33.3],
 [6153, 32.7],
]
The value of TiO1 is 0.18 mag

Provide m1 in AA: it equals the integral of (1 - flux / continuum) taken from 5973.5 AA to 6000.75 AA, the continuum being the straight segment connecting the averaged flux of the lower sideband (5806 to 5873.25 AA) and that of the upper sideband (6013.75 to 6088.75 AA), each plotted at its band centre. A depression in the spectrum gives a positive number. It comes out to 2.1 AA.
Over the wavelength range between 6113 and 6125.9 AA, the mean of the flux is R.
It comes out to 31.4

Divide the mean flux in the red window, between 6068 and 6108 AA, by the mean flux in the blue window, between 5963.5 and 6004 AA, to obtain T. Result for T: 1.1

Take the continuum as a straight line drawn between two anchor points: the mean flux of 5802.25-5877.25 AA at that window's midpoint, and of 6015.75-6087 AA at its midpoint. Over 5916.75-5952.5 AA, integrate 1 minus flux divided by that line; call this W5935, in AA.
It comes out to 5.6 AA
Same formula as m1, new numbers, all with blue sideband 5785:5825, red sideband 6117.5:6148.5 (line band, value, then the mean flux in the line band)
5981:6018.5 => 4.78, 29.4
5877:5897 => 9.69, 17.1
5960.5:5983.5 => 4.57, 26.9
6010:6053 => 2.86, 31.6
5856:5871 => 3.05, 26.4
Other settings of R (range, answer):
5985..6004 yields 30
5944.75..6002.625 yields 27.4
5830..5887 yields 26.8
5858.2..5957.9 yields 23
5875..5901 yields 17.5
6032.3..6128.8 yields 32.7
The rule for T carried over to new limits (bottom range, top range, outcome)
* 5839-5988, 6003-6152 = 1.33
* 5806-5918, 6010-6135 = 1.28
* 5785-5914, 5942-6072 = 1.10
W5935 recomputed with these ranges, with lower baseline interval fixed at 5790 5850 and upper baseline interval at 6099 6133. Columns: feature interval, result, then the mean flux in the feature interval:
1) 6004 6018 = 1.5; 29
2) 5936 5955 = 3.4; 26.6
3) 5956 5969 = 2.7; 25.7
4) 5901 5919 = 5.5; 22.4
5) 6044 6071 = -0.5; 33.3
